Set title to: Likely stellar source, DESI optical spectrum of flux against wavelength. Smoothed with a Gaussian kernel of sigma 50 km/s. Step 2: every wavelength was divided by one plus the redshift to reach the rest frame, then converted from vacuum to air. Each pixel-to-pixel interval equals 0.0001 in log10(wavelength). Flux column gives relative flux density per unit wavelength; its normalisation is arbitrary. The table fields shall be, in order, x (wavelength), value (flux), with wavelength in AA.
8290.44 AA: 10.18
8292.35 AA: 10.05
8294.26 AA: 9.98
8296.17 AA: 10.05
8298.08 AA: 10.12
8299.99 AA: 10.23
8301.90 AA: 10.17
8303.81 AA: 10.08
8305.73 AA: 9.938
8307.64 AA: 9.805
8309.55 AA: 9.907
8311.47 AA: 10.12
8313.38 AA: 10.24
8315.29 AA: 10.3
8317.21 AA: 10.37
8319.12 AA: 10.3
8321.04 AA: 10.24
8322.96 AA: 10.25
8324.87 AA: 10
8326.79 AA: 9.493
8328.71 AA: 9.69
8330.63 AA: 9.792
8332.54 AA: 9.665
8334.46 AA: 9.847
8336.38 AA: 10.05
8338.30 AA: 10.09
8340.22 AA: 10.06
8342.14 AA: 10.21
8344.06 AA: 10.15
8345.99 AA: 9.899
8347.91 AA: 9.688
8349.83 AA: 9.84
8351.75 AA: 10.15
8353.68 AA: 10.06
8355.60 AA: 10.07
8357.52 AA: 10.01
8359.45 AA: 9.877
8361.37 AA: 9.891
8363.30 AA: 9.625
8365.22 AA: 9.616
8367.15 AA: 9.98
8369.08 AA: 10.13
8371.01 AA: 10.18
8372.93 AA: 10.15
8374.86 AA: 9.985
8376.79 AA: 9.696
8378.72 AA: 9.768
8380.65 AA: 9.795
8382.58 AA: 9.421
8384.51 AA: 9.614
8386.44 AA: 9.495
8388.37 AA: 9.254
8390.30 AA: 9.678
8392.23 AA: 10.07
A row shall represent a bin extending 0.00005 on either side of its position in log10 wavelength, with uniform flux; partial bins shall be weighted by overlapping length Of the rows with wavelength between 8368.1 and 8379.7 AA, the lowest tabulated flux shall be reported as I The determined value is 9.696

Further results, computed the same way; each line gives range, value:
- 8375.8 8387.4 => 9.421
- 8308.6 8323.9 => 9.907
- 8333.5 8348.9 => 9.688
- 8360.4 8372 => 9.616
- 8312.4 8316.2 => 10.24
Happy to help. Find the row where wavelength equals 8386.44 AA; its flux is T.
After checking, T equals 9.495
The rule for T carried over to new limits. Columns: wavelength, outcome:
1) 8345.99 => 9.899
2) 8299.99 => 10.23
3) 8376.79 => 9.696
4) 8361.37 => 9.891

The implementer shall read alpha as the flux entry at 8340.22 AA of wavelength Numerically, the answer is 10.06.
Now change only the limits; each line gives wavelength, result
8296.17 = 10.05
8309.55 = 9.907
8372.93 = 10.15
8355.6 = 10.07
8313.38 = 10.24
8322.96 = 10.25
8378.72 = 9.768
